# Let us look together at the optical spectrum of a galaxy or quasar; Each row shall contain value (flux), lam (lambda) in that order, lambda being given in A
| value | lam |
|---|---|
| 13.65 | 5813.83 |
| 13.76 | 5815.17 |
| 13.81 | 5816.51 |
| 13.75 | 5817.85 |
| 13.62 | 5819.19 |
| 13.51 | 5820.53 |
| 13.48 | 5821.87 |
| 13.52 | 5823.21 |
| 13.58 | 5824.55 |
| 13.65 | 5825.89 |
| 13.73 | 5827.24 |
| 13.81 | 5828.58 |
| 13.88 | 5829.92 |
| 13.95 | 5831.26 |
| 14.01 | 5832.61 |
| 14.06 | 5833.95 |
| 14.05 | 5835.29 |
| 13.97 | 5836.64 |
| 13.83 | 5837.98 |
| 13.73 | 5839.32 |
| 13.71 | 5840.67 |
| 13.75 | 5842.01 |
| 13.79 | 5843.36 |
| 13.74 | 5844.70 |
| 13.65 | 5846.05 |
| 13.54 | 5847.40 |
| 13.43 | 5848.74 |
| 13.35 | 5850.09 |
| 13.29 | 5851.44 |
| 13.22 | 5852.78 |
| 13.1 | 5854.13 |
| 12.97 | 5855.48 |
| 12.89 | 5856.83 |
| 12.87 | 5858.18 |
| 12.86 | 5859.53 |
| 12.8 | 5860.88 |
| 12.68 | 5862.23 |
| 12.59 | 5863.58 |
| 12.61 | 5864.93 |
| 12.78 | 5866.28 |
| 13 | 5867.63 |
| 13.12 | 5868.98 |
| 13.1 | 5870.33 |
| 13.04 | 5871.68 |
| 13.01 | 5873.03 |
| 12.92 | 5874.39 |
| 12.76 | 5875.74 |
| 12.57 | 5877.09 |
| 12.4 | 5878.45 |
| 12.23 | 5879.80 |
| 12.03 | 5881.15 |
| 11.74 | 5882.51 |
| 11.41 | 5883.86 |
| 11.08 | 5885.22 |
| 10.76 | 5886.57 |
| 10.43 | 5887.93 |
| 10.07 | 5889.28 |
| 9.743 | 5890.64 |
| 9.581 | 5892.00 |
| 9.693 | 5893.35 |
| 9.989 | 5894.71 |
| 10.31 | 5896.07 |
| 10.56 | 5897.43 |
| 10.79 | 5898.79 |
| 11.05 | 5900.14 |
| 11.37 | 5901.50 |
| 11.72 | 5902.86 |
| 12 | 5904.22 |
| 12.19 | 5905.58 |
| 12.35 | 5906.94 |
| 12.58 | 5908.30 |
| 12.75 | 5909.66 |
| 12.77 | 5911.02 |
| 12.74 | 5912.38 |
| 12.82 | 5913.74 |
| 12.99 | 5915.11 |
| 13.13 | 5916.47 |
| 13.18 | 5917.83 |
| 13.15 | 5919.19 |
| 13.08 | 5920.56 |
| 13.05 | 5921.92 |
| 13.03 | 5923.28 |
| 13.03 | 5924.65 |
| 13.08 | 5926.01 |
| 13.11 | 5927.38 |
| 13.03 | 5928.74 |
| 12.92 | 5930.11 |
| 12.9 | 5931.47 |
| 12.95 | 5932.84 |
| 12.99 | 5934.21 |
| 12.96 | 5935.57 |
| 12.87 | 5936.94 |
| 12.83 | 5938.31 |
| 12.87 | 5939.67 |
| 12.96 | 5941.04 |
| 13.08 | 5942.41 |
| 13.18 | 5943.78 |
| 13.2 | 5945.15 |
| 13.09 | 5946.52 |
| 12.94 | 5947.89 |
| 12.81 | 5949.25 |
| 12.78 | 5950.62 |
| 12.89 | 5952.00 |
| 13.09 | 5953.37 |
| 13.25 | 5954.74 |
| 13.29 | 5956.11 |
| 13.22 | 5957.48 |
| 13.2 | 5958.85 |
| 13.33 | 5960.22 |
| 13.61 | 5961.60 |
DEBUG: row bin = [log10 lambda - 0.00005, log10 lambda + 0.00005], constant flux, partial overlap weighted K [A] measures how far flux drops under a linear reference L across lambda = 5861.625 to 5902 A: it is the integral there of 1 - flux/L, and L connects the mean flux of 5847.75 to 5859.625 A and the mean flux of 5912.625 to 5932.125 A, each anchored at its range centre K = 4.5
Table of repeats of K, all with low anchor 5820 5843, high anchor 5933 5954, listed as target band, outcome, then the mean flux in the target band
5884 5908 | 4.4 A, 10.8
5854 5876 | 1.1 A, 12.9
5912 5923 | 0.1 A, 13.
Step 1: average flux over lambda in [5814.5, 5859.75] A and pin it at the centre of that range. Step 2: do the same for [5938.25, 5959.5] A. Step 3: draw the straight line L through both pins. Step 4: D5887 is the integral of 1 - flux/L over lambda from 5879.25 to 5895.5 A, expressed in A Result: 3.2 A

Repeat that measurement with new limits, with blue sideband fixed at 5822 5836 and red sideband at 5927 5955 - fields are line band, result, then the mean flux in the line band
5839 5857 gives 0.3 A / 13.4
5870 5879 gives 0.4 A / 12.8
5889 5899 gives 2.4 A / 10.1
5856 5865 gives 0.5 A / 12.8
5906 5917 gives 0.4 A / 12.7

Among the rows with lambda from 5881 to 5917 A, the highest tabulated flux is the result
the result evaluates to 13.13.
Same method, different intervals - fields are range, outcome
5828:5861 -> 14.06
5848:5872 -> 13.43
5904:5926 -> 13.18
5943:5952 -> 13.2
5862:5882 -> 13.12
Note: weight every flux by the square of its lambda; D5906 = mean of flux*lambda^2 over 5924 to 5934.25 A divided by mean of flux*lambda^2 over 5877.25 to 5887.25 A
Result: 1.13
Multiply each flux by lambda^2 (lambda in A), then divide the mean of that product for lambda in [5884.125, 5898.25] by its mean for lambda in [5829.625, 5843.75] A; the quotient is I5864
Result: 0.75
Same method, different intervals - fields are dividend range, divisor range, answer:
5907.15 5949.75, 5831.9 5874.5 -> 1.00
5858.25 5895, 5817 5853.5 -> 0.88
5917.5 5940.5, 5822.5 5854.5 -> 0.98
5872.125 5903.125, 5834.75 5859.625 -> 0.85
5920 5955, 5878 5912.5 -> 1.17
